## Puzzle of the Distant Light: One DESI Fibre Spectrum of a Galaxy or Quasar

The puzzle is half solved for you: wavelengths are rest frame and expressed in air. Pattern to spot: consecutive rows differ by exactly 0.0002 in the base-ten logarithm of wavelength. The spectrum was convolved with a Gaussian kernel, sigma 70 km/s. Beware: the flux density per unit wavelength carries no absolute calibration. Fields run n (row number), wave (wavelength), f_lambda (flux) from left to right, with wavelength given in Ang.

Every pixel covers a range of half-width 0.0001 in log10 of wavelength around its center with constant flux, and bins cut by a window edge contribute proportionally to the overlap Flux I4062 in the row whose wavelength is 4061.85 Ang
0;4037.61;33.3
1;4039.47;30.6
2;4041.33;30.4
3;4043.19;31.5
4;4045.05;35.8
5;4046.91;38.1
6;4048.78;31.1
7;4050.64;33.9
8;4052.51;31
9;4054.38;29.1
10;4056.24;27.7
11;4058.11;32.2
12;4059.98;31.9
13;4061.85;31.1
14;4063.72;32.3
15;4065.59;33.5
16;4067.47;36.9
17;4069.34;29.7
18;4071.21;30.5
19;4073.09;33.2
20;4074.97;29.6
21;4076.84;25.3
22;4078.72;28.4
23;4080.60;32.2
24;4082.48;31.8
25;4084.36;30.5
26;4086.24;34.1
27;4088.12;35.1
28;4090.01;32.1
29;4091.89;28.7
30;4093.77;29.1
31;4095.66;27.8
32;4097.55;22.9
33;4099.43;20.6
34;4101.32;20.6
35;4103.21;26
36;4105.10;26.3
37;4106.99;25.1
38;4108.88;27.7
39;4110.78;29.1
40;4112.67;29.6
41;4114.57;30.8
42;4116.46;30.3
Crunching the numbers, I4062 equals 31.1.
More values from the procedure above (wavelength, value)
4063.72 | 32.3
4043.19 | 31.5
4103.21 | 26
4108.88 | 27.7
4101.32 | 20.6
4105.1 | 26.3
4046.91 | 38.1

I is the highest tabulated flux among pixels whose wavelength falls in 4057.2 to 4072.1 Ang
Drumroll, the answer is 36.9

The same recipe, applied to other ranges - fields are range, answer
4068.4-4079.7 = 33.2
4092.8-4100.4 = 29.1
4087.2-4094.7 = 35.1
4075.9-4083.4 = 32.2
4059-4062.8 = 31.9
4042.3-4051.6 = 38.1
